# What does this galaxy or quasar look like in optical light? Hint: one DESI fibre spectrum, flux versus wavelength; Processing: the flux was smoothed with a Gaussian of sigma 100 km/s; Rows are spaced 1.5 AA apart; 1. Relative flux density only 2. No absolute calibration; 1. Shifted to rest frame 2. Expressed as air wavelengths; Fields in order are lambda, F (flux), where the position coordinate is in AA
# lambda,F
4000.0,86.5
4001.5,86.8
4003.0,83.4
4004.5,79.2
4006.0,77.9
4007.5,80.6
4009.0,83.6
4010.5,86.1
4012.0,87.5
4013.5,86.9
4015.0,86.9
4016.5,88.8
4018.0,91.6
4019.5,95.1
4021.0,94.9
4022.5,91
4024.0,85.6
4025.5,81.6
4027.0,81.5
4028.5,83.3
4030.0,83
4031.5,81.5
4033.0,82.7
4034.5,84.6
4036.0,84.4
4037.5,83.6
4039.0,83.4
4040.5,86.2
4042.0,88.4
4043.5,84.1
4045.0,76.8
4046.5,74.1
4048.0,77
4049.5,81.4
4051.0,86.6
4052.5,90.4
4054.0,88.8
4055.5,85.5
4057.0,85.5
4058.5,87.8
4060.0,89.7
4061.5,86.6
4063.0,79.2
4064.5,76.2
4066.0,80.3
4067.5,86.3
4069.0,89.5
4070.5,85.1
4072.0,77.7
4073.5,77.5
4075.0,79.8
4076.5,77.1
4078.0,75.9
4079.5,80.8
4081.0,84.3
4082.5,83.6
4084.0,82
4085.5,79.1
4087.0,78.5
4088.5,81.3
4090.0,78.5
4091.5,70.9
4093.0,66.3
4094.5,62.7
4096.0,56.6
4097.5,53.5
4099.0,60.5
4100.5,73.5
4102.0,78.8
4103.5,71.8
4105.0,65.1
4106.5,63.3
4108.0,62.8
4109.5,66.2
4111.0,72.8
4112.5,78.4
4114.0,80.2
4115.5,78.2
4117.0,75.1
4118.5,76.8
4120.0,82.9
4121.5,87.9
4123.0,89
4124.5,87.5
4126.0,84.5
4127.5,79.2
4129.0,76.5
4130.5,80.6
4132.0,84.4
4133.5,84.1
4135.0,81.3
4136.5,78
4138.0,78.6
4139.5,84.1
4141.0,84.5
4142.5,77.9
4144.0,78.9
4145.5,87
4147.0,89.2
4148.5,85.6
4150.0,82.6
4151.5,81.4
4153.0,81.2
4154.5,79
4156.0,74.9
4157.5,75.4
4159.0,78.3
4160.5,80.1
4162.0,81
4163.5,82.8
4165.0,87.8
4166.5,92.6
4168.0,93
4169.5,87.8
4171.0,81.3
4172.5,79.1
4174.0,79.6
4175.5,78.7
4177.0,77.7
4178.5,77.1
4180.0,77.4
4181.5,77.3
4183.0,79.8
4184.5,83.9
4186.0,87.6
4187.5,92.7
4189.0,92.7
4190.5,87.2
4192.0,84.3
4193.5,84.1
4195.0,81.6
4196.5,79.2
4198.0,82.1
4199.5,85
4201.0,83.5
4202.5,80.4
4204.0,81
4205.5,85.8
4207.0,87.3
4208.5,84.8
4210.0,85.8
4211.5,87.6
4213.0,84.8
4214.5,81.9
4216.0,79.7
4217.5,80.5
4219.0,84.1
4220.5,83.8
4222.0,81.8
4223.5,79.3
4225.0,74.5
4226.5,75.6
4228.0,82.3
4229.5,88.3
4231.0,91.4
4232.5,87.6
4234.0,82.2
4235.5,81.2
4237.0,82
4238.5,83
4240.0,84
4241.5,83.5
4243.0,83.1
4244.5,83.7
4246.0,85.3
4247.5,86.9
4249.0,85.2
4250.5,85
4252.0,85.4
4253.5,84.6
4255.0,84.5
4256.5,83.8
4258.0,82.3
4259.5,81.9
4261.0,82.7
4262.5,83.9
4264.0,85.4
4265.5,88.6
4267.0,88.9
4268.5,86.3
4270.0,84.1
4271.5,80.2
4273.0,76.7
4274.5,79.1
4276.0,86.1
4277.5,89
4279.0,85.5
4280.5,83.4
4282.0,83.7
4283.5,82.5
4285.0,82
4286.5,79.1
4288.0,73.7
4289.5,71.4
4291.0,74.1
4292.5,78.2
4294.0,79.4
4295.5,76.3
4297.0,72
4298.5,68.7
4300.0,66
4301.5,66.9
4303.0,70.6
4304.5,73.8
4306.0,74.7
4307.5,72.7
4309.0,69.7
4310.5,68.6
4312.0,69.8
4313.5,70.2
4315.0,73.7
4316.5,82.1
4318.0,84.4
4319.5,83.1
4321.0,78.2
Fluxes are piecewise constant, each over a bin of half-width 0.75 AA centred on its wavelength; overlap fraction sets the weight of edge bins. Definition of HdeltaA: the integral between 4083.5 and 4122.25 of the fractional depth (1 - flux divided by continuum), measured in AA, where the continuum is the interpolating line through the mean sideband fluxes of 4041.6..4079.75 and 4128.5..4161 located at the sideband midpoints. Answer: 4.5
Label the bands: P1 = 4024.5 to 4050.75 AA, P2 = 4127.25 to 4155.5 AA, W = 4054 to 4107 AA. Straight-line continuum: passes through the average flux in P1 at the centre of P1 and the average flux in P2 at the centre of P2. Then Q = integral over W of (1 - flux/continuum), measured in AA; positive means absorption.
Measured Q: 3.2 AA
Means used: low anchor 82.3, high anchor 81.8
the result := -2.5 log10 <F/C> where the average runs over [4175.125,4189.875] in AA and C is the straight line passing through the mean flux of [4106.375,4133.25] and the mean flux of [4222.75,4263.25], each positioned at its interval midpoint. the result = -0.02 mag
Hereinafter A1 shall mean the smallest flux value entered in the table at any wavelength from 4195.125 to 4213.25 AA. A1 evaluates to 79.2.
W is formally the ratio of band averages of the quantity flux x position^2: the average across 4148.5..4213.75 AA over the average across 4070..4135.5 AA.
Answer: 1.1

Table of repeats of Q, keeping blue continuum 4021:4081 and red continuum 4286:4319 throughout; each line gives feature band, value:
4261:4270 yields -1.3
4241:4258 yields -2.0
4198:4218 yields -1.7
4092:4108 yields 3.2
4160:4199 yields -2.6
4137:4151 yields -0.6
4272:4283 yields -1.3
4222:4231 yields -0.5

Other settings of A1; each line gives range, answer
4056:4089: 75.9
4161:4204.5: 77.1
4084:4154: 53.5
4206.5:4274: 74.5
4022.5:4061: 74.1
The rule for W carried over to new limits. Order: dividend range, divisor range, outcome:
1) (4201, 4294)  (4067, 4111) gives 1.21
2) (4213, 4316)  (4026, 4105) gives 1.11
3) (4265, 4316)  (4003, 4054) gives 1.03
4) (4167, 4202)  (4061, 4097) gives 1.12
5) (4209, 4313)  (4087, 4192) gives 1.08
